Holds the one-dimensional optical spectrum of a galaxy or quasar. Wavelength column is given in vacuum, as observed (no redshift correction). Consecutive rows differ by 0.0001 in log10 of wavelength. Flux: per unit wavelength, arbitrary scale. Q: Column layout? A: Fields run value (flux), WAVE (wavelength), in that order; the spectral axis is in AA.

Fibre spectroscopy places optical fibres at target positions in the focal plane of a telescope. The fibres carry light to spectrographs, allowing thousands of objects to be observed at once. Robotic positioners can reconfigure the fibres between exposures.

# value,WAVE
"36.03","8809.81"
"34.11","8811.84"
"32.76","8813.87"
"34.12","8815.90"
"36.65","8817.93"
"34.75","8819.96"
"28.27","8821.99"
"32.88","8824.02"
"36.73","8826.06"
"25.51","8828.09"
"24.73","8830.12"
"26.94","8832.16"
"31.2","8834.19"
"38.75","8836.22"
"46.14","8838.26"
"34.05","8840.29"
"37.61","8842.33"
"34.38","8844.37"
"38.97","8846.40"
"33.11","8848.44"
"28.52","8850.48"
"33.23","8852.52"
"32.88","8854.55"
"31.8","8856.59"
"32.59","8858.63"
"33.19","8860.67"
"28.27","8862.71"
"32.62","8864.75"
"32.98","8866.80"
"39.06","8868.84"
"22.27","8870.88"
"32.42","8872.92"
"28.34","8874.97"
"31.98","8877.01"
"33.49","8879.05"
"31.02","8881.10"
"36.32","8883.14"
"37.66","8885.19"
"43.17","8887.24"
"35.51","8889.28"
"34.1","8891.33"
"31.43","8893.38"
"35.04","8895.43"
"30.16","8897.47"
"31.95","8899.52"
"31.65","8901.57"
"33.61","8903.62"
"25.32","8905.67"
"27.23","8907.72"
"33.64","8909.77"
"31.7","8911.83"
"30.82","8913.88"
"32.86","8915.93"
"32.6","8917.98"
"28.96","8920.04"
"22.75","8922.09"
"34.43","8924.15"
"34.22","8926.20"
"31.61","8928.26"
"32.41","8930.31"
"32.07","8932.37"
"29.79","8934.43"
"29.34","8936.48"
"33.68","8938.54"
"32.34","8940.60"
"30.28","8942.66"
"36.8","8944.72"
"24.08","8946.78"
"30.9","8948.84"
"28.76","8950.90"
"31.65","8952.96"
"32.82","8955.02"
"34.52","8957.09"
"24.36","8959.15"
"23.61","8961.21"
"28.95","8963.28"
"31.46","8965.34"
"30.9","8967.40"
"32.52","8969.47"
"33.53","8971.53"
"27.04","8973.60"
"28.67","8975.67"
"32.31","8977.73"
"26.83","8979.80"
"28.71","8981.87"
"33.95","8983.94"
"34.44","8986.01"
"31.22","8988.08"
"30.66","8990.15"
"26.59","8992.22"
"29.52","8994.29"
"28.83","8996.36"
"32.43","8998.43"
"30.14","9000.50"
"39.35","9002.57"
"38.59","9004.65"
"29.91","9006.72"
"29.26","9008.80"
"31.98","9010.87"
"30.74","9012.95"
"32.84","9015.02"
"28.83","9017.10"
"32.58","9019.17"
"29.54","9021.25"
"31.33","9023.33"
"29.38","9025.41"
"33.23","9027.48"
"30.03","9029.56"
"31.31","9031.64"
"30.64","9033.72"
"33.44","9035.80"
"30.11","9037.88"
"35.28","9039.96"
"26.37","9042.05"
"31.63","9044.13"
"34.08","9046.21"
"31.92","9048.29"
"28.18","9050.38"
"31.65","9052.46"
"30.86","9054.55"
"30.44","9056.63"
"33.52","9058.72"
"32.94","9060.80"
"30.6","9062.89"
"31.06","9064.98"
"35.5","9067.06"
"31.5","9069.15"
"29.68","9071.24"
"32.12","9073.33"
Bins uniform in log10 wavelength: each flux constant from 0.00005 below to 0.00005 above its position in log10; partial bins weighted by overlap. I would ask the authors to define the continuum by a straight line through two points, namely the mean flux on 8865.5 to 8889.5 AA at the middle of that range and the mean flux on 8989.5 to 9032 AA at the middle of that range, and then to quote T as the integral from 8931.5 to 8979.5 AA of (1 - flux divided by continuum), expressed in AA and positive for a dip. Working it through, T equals 2.78 AA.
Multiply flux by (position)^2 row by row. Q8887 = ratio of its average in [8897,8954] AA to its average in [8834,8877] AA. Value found 0.9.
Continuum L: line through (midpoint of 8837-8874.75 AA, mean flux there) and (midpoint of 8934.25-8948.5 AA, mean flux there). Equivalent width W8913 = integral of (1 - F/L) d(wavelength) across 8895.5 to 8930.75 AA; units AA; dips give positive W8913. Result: 0.9 AA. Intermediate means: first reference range 33.5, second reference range 31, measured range 31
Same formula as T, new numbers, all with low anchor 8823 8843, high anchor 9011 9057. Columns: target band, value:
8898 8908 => 0.75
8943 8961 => 1.06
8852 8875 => 0.90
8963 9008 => 0.62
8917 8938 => 0.94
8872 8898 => -0.93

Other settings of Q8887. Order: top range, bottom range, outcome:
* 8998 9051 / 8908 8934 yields 1.03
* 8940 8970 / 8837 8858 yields 0.88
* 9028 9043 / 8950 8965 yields 1.08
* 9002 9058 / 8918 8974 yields 1.05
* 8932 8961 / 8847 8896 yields 0.94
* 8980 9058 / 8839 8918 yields 0.98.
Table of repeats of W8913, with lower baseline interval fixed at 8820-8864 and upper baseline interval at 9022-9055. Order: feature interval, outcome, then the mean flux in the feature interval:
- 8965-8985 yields 0.7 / 30.6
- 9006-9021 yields 0.3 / 30.8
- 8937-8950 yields 0.3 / 31.2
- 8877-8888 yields -1.1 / 35.7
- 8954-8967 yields 1.0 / 29.4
